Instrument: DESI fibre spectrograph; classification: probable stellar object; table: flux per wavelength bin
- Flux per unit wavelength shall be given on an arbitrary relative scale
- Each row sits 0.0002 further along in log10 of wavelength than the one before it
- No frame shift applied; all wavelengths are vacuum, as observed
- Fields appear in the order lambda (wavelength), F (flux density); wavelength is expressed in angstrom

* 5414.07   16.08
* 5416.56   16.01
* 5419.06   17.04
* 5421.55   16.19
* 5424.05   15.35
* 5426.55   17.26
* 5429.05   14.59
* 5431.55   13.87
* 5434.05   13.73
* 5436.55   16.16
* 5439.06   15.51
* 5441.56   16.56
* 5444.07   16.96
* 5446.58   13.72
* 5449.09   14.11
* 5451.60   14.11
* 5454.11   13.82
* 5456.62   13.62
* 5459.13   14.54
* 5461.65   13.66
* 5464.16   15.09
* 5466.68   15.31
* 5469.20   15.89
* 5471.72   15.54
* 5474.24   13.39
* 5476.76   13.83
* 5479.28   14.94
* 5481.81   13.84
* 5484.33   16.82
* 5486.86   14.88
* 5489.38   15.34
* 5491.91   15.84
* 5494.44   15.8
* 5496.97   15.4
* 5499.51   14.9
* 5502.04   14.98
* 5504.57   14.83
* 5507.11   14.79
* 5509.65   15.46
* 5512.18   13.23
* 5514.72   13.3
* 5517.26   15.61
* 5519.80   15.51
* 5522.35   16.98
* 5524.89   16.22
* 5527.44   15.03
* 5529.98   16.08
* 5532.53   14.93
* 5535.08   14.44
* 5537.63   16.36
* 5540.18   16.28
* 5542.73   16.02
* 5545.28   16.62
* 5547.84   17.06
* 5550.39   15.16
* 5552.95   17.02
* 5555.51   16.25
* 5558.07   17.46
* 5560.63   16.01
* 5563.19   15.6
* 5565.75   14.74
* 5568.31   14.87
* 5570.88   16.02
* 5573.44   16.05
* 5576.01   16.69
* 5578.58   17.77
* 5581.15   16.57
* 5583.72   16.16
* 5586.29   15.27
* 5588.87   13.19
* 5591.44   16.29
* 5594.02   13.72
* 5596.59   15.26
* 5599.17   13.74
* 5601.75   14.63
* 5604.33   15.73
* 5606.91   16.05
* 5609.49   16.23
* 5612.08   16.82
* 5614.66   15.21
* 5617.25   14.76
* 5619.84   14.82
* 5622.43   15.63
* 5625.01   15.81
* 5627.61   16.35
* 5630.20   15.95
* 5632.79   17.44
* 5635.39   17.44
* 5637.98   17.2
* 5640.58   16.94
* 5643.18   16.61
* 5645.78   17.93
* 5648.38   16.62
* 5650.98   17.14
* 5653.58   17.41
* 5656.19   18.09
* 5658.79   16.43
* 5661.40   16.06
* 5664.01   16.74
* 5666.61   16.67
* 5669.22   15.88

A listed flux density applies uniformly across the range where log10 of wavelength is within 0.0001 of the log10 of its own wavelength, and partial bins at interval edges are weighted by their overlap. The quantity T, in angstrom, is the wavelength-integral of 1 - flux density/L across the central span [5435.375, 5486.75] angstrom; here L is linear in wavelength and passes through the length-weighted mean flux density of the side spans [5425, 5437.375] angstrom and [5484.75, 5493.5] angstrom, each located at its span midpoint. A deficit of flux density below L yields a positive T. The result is 1.5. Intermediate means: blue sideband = 15.1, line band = 14.9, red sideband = 15.5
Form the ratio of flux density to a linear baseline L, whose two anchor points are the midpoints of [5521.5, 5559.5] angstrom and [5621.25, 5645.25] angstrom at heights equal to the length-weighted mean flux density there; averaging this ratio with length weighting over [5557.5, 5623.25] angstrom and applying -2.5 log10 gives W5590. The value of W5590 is 0.06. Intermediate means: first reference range 16.1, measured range 15.6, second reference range 16.6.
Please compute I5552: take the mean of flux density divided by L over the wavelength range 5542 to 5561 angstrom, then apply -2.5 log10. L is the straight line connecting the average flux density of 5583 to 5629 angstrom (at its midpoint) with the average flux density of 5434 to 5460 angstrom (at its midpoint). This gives -0.09 mag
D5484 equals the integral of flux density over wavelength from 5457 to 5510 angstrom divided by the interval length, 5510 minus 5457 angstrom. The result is 15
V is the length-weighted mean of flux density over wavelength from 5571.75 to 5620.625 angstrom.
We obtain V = 15.5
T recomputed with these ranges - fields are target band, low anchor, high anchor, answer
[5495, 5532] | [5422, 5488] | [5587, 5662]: 0.30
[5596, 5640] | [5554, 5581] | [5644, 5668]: 2.10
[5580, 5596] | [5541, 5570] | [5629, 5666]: 1.18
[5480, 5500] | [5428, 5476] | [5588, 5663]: -0.44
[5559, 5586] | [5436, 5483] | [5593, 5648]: -0.78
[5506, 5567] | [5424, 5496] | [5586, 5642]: -1.44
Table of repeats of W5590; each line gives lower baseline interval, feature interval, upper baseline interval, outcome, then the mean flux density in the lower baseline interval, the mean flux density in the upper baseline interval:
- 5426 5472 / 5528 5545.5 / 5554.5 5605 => -0.026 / 14.9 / 15.6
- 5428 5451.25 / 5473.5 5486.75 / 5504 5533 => 0.033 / 15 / 15.2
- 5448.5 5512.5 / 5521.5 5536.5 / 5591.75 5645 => -0.029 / 14.8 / 15.8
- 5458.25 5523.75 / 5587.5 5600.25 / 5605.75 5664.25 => 0.115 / 15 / 16.5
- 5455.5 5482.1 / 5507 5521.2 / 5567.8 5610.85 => 0.020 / 14.5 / 15.6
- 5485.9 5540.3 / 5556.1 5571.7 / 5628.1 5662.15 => 0.009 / 15.3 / 17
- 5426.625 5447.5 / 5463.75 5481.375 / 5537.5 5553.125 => 0.059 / 15.3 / 16.3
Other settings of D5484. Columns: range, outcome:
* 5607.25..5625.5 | 15.6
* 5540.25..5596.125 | 15.9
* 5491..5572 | 15.6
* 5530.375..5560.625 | 16.1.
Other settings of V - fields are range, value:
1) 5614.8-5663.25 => 16.6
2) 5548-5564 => 16.3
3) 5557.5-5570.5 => 15.7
